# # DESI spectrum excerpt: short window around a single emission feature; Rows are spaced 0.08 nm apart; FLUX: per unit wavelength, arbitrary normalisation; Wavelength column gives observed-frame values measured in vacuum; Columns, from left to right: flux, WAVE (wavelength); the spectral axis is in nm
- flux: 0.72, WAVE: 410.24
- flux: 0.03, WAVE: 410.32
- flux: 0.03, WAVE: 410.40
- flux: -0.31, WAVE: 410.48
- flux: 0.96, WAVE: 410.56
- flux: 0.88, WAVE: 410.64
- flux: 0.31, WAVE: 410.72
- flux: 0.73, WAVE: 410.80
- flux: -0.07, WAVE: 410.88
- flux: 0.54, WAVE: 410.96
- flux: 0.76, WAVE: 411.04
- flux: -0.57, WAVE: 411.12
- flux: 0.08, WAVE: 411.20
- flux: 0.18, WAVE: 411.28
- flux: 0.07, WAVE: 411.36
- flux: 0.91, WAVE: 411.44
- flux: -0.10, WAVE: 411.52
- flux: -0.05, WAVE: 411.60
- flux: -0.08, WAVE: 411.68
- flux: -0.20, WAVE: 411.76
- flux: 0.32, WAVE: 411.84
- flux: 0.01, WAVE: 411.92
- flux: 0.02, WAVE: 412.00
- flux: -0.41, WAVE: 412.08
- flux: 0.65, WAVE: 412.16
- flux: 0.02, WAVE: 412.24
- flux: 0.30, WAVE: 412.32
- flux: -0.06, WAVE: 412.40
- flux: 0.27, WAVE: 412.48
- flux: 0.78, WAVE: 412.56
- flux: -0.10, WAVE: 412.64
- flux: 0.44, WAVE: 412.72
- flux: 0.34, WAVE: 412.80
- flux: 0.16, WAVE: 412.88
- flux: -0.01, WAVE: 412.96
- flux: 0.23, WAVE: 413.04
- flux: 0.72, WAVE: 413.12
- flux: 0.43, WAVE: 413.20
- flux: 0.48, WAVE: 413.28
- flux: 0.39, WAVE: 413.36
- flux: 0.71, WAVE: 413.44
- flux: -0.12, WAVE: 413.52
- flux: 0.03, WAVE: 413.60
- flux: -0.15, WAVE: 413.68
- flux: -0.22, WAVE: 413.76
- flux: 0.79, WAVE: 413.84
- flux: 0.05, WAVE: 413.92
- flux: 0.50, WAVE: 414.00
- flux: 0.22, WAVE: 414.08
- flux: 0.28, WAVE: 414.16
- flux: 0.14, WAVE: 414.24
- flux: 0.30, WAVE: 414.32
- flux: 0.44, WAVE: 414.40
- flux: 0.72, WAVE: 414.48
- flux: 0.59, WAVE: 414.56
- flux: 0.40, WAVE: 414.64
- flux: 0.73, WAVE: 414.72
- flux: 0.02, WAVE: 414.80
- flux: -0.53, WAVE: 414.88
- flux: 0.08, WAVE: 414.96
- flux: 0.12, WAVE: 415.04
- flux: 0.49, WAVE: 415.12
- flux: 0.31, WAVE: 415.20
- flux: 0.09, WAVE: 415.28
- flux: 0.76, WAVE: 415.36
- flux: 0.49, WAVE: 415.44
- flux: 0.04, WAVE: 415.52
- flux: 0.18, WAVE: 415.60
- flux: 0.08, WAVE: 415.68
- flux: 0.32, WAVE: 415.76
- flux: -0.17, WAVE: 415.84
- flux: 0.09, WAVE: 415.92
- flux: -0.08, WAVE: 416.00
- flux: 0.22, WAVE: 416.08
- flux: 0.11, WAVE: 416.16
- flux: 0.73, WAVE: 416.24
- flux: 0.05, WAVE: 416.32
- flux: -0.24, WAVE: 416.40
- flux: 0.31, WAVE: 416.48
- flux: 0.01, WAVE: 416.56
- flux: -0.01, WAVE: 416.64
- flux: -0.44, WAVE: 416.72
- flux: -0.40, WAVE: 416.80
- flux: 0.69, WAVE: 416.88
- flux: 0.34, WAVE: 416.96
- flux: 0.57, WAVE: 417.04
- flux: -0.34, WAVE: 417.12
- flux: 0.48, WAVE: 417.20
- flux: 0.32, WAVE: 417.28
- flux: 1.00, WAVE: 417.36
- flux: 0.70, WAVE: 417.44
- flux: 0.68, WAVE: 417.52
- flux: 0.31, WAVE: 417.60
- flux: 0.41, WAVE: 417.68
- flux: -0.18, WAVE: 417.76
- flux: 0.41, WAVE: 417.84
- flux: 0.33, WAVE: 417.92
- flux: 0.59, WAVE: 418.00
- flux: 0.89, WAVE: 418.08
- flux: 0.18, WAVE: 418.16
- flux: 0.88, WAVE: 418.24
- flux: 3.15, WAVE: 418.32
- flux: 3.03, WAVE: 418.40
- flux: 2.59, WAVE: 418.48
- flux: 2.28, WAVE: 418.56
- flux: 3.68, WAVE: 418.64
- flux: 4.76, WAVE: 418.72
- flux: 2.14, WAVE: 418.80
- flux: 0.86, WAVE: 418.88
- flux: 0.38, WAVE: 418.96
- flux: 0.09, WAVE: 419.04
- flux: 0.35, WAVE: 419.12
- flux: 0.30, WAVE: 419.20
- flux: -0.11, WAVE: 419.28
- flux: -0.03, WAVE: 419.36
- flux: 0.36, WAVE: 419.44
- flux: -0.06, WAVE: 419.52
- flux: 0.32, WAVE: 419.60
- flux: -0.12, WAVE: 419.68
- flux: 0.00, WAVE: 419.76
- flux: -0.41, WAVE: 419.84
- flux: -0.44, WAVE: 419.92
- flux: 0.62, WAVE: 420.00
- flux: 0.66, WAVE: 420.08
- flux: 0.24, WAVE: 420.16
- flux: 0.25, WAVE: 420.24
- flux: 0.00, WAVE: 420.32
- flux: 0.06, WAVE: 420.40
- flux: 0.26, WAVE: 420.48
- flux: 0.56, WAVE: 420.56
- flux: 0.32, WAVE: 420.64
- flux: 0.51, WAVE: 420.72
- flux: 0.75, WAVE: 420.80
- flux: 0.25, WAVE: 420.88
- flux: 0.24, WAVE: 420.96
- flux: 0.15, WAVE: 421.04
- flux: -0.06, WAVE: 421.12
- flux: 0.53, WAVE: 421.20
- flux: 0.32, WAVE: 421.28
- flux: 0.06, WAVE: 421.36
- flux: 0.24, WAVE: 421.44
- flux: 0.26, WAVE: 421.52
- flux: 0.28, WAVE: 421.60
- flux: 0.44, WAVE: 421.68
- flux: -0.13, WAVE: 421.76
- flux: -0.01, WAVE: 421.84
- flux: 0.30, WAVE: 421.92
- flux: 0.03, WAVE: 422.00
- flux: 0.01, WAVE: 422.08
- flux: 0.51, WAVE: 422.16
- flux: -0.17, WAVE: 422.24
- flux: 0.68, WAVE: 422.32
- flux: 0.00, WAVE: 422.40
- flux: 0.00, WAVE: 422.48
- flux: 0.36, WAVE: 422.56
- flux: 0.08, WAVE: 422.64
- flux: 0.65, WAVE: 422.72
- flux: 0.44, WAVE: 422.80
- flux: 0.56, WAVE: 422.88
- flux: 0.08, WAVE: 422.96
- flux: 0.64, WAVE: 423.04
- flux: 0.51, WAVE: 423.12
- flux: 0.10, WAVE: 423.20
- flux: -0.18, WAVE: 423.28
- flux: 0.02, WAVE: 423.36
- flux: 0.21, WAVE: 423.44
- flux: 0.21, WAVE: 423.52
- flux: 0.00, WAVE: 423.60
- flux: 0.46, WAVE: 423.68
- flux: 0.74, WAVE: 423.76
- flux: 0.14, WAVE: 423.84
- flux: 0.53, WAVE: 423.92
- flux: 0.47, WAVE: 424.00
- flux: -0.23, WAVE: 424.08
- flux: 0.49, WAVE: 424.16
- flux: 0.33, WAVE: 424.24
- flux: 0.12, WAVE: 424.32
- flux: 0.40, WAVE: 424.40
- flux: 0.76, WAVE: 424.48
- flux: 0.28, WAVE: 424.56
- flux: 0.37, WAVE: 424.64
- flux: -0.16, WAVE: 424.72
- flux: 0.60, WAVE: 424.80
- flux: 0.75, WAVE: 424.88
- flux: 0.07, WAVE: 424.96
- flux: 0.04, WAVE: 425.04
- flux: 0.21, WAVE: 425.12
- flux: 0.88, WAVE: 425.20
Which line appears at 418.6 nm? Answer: [O II] 3727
